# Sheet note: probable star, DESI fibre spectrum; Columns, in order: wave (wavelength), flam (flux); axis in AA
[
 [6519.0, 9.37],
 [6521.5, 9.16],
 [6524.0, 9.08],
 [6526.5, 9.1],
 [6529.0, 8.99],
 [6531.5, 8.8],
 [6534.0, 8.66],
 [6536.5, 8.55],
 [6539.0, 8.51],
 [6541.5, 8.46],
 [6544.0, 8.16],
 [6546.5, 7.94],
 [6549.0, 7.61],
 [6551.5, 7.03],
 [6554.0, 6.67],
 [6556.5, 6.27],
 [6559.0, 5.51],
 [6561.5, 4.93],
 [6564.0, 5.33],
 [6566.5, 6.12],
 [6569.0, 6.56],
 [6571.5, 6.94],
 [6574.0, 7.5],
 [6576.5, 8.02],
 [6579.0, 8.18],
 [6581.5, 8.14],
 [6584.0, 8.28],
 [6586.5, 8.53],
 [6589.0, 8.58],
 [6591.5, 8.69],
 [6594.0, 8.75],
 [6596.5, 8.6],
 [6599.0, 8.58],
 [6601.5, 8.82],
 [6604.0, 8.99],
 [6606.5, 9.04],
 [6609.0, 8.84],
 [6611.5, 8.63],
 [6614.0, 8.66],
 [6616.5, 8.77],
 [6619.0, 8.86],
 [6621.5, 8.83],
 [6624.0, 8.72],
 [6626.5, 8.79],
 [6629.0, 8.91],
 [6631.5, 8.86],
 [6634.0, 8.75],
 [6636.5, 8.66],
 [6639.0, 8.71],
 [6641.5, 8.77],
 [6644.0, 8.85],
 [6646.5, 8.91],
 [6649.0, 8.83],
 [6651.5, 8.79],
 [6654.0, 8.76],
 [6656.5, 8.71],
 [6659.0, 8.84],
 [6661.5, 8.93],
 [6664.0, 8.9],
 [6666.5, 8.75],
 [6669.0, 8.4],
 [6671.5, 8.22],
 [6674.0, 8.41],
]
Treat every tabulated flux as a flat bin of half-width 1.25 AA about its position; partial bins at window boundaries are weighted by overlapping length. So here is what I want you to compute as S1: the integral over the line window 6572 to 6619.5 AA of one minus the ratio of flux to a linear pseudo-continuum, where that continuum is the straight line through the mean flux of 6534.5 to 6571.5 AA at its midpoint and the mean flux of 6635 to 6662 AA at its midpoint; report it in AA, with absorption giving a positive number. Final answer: -4.3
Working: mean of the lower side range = 7.01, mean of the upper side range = 8.79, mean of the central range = 8.52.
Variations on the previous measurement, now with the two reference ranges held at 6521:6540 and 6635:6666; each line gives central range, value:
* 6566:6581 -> 2.6 AA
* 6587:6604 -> 0.3 AA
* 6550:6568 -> 5.8 AA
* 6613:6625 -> 0.1 AA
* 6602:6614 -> 0.0 AA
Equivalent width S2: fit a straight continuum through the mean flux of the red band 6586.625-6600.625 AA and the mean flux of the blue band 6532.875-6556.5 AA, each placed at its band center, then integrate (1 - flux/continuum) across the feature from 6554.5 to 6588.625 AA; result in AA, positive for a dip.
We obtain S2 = 5.44 AA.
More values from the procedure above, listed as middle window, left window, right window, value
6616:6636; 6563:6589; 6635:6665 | -1.1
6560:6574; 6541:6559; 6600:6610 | 3.0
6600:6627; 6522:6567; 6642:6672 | -1.7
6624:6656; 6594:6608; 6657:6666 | 0.2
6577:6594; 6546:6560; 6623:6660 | -2.0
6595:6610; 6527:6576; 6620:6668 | -1.2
